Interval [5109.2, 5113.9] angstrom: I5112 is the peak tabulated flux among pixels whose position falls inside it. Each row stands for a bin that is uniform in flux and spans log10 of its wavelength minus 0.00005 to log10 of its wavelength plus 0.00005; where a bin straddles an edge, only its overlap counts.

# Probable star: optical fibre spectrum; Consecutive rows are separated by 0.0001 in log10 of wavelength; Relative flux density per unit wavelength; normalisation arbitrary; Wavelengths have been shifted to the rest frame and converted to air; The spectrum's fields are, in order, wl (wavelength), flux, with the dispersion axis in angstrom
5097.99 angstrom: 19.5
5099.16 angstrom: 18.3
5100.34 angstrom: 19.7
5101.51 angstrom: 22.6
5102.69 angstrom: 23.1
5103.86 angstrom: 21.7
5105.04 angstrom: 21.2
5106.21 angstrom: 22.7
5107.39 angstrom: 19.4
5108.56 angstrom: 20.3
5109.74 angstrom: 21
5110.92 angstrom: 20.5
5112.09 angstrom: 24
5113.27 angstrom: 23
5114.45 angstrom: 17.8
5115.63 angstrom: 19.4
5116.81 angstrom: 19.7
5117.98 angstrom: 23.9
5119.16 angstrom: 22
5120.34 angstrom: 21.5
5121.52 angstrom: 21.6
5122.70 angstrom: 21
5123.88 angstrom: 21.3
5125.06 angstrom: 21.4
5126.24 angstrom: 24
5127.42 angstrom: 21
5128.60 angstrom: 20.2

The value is 24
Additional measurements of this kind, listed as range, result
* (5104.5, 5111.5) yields 22.7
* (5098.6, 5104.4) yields 23.1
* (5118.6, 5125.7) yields 22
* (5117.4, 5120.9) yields 23.9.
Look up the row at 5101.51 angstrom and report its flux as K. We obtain 22.6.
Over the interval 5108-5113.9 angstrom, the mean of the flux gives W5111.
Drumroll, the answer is 21.7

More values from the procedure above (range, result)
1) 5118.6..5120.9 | 21.7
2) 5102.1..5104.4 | 22.4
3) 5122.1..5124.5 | 21.1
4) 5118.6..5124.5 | 21.5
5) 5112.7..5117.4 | 20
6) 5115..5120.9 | 21.3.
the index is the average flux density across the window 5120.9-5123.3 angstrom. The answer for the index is 21.3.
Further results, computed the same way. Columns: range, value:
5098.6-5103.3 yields 20.9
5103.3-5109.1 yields 21.1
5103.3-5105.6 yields 21.4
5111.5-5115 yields 21.6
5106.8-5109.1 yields 19.9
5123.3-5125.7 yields 21.4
